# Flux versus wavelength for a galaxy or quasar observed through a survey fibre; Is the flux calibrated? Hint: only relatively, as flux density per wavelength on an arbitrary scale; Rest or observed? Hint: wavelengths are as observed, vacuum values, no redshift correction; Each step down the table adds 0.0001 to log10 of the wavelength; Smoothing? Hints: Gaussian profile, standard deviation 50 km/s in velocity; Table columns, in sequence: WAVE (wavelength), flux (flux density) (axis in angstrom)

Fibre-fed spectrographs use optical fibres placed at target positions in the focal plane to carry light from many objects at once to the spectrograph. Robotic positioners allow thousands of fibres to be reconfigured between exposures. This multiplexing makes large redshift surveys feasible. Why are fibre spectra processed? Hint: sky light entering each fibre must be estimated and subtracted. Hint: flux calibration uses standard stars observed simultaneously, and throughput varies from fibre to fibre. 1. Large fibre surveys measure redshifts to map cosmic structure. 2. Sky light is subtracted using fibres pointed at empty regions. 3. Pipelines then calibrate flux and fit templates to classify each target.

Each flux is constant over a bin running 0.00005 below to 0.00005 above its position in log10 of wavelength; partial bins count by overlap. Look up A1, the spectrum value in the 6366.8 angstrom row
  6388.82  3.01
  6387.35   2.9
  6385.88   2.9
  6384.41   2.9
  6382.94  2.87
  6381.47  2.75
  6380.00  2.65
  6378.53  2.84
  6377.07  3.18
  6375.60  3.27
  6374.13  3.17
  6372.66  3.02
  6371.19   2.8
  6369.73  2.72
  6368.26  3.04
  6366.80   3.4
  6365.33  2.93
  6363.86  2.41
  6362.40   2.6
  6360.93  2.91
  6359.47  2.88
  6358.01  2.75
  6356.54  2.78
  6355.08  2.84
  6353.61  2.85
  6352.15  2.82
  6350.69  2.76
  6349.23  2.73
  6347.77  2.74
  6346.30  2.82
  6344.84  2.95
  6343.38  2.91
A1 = 3.4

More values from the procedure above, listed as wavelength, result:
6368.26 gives 3.04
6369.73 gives 2.72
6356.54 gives 2.78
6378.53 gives 2.84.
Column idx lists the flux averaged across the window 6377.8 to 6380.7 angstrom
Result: 2.75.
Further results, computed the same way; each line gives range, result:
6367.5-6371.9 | 2.86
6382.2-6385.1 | 2.88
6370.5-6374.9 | 3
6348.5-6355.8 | 2.8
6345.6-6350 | 2.76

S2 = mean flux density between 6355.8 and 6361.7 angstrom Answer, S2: 2.83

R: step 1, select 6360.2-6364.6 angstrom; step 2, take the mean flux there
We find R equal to 2.64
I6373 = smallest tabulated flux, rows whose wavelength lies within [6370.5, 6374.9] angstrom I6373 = 2.8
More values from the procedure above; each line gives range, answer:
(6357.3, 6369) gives 2.41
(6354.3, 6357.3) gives 2.78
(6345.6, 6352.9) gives 2.73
